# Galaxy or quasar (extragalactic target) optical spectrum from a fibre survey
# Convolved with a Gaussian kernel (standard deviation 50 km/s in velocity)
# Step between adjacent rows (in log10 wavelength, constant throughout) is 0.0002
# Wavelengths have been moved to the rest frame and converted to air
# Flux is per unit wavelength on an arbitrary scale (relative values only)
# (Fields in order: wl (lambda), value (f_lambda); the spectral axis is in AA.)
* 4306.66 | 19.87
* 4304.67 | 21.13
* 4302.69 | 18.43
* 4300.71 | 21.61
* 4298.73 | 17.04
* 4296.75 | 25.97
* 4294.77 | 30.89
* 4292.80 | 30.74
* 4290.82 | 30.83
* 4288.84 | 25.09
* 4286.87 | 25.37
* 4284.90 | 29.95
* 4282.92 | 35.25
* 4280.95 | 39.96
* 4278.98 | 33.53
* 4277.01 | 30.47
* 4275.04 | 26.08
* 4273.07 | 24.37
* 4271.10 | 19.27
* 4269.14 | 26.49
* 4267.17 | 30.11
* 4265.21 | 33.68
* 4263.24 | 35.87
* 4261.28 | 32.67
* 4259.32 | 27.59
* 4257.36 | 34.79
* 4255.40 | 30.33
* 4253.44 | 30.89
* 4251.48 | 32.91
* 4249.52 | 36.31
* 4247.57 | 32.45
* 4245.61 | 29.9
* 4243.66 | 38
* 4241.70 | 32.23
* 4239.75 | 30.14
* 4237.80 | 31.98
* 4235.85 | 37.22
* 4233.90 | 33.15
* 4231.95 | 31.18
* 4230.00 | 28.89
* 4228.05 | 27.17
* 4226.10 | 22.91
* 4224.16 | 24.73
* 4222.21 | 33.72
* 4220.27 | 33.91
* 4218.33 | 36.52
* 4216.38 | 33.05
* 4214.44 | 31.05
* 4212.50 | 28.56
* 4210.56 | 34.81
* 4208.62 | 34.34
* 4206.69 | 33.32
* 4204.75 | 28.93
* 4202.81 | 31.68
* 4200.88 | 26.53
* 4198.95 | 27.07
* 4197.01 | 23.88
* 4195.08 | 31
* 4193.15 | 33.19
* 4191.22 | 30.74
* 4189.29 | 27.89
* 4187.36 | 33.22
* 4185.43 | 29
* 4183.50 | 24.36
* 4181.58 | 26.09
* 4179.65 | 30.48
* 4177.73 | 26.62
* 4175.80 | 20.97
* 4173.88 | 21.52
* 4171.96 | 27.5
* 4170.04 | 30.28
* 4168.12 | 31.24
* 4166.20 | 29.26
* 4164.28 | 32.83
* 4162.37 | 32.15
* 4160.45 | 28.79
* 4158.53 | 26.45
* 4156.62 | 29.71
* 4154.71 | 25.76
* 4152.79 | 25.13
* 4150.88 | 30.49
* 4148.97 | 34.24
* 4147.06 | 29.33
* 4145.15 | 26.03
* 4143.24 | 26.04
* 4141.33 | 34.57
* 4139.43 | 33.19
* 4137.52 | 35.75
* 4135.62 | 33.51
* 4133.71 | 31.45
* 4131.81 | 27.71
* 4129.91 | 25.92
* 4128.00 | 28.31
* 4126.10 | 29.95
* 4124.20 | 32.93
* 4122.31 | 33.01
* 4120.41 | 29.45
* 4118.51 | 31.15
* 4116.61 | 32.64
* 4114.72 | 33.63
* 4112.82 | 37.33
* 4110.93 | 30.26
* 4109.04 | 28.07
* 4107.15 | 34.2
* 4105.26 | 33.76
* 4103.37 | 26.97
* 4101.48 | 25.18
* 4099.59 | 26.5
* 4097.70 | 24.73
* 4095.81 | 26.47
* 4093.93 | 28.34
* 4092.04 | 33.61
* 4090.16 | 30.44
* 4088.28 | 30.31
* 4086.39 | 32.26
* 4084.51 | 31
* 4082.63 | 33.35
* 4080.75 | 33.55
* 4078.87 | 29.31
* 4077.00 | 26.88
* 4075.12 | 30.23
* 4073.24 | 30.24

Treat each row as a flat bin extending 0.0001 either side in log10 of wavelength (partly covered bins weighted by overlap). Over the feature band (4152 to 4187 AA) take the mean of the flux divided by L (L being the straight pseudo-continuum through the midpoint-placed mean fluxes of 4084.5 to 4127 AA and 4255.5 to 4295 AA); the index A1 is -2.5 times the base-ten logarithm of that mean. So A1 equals 0.10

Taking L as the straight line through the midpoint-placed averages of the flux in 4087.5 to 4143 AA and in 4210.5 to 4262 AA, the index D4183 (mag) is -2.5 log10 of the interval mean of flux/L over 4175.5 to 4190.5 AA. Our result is 0.13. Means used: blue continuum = 30.6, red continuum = 31.7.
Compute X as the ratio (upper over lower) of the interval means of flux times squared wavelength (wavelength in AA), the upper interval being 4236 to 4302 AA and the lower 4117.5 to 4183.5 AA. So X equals 1.09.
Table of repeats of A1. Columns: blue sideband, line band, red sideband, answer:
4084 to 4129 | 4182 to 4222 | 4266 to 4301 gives -0.05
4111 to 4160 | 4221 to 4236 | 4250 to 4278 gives 0.02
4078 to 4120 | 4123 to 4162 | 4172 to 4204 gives -0.02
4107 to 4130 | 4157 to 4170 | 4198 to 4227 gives 0.03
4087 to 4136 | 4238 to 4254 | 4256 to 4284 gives -0.08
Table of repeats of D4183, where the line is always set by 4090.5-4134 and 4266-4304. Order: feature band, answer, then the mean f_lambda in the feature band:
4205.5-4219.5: -0.16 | 33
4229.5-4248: -0.16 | 32.6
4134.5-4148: -0.06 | 31.2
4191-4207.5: -0.03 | 29.5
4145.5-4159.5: 0.03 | 28.6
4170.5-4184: 0.14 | 25.6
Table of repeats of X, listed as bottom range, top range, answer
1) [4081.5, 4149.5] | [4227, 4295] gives 1.09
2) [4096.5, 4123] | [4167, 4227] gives 1.01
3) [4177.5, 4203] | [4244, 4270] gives 1.15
